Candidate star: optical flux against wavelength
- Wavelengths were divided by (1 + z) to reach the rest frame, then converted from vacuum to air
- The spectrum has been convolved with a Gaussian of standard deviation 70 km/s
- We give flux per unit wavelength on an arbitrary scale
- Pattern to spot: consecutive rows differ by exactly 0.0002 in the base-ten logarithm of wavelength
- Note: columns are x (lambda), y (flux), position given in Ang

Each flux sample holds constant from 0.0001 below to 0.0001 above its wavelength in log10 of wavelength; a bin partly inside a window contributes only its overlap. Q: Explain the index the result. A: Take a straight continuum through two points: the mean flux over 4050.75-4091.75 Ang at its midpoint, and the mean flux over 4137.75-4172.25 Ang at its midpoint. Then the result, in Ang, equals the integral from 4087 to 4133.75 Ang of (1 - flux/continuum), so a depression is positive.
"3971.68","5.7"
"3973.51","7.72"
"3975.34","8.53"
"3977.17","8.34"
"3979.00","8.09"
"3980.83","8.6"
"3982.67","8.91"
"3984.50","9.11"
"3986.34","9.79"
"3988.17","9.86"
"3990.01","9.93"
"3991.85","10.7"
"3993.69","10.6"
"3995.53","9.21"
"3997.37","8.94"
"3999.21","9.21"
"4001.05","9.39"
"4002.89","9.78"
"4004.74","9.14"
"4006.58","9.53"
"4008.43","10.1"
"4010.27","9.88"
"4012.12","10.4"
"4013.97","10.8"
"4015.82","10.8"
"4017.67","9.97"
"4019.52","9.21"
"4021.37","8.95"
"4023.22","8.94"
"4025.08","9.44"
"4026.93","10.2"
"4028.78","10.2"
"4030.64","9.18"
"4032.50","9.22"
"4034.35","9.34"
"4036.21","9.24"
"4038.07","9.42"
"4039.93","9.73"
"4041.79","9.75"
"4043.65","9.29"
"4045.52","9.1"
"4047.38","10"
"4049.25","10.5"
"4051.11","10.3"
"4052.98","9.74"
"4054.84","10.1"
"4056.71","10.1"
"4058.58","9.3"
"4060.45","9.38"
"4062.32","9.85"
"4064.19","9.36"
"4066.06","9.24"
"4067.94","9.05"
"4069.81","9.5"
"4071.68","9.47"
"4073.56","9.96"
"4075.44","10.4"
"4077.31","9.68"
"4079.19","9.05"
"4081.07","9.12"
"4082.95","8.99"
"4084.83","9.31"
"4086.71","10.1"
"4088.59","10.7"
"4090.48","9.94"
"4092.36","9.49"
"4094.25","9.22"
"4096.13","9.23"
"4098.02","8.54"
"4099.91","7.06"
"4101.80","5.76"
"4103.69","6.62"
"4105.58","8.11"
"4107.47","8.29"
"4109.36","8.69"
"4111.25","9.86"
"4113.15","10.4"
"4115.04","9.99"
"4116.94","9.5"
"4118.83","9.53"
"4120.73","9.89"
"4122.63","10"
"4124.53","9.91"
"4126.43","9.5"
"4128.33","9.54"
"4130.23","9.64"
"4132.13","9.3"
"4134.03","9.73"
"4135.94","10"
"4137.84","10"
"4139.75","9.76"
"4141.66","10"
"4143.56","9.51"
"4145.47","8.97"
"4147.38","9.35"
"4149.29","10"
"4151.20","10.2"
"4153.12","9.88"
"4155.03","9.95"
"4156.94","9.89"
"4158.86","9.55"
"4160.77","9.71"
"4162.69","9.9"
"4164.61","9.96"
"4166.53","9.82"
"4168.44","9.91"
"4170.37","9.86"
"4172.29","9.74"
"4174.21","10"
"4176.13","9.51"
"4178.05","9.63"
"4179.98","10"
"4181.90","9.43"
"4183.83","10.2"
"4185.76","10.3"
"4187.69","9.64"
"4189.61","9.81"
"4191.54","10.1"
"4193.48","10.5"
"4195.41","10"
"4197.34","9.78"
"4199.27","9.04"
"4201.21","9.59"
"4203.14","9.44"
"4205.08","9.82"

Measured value 2.78 Ang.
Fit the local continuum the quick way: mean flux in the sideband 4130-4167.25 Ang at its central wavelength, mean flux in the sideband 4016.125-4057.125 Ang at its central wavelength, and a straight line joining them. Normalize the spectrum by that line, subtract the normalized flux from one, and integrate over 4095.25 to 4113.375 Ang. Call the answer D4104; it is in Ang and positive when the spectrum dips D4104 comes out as 2.9 Ang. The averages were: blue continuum 9.65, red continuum 9.76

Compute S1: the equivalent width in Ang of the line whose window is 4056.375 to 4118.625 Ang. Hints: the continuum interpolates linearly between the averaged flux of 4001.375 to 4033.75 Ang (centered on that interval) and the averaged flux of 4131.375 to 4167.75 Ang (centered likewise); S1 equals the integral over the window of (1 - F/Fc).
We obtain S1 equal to 3.6 Ang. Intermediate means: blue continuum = 9.74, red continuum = 9.77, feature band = 9.18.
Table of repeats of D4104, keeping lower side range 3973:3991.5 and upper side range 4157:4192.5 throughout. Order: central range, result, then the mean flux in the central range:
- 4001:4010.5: -0.59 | 9.65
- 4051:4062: -0.57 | 9.78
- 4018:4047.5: -0.79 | 9.45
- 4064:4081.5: -0.22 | 9.5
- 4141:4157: -0.02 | 9.74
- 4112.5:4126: -0.39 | 9.86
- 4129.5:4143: -0.15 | 9.77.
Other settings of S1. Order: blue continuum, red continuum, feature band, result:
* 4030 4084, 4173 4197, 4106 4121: 0.42 Ang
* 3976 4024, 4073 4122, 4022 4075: -1.53 Ang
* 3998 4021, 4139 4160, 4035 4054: 0.18 Ang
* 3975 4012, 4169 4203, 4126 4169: -0.01 Ang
